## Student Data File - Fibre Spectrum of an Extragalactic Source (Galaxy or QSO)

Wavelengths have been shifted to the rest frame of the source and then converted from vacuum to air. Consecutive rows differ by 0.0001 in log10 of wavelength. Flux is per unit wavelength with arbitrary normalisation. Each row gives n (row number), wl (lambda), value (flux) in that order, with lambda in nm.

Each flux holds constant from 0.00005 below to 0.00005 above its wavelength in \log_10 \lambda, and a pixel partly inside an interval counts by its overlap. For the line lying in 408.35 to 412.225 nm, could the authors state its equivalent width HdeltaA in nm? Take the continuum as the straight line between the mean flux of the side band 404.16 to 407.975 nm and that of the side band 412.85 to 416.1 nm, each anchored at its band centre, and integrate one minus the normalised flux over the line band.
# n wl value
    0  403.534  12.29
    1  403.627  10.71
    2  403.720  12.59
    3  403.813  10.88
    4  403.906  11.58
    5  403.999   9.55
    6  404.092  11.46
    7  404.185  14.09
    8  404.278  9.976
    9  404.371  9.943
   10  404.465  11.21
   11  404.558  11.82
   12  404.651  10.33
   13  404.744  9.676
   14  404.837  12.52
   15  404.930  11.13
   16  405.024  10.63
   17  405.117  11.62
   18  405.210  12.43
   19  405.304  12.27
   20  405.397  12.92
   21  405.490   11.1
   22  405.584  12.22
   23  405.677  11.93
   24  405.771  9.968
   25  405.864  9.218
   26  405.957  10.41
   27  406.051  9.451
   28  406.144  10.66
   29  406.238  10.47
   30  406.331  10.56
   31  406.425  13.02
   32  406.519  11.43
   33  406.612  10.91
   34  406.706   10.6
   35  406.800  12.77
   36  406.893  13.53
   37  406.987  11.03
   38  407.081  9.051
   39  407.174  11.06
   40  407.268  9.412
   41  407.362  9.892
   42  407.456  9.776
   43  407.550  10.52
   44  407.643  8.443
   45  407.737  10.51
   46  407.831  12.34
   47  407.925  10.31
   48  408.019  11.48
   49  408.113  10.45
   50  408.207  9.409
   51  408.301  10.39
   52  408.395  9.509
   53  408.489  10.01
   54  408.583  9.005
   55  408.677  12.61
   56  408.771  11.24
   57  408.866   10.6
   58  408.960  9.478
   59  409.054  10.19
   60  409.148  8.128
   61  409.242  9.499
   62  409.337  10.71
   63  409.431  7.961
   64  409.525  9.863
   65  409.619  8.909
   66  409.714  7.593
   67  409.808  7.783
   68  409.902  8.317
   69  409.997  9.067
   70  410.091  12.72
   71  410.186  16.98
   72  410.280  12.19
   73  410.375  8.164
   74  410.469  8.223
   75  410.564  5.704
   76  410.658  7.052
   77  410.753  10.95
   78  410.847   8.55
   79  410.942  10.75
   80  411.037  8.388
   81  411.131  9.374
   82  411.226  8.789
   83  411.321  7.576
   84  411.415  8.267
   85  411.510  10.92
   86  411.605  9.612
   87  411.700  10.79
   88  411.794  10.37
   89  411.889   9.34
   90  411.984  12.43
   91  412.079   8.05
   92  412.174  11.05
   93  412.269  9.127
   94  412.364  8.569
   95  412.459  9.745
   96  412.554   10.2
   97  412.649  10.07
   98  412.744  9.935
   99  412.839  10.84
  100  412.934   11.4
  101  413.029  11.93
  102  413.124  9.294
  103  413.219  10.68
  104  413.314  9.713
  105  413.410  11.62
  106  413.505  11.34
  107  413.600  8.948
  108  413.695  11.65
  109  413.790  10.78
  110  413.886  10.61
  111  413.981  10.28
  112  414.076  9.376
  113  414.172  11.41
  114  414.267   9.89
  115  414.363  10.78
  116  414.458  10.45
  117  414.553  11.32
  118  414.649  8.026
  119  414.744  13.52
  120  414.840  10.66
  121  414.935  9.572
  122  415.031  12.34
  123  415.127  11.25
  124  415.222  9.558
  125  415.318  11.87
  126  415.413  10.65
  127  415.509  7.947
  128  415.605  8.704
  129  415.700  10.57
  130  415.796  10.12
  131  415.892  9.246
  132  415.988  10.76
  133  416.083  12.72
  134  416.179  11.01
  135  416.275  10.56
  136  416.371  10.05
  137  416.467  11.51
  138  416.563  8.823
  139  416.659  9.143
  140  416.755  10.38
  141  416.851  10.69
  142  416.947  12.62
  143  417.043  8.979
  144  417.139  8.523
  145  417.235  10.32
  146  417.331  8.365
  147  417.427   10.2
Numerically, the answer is 0.39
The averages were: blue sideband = 11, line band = 9.67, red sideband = 10.5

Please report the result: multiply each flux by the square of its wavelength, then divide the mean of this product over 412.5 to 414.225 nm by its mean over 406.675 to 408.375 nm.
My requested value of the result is 1.03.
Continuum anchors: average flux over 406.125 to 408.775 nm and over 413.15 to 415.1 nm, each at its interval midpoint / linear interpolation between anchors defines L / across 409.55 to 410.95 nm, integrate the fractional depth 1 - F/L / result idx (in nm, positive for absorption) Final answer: 0.15 nm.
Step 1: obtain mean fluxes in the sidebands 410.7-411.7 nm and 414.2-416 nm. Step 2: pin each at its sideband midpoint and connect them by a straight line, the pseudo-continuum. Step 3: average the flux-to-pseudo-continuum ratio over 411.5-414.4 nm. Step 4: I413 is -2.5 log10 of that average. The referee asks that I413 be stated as -0.06 mag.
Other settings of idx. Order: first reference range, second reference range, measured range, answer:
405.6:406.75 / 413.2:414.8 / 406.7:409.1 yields 0.05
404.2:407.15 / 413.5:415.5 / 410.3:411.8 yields 0.25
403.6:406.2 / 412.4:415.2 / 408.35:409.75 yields 0.15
